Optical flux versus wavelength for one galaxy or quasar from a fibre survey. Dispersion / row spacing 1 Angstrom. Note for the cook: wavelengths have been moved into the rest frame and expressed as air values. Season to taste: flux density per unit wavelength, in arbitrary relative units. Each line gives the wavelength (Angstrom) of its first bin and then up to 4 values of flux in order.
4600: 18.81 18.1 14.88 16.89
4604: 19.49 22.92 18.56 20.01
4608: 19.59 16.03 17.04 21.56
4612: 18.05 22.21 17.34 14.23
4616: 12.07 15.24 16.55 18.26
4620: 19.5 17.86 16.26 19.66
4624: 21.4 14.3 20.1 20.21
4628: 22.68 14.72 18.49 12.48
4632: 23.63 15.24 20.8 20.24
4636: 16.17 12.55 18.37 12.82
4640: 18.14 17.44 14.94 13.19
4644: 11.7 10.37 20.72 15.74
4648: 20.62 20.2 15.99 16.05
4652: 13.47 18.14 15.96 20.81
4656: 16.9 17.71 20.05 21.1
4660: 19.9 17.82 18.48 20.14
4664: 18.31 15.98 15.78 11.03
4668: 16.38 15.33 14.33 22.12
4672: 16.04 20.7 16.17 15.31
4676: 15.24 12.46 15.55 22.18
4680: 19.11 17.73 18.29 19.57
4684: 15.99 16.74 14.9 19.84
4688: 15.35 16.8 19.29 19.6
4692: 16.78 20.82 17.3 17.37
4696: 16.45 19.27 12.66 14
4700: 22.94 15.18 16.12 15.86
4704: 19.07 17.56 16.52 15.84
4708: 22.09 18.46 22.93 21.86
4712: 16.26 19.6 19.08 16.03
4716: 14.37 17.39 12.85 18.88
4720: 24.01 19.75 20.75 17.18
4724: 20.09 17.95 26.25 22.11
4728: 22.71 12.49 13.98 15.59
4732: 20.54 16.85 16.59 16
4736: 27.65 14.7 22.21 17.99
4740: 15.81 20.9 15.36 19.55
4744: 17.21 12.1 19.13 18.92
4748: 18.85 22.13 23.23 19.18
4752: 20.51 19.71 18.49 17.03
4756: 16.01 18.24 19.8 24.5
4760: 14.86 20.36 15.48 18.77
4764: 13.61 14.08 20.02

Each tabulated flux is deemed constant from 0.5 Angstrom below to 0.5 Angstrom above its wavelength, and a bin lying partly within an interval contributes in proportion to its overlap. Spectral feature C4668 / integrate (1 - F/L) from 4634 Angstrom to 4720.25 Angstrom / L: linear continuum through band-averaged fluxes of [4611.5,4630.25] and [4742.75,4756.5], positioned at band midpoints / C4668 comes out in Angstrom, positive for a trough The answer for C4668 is 4.26 Angstrom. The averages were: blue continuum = 17.8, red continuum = 18.7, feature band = 17.3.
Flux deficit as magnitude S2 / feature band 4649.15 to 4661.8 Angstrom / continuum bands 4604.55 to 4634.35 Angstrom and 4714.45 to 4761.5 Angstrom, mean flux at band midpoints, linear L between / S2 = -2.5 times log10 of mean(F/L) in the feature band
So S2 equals 0.03 mag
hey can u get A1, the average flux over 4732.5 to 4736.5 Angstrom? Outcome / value 19.3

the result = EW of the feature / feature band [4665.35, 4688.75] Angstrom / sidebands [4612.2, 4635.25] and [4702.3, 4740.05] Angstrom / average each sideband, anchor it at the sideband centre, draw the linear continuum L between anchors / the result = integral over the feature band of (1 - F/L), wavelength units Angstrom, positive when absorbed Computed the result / 1.9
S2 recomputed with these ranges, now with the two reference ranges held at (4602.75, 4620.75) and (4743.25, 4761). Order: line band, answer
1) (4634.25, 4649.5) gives 0.124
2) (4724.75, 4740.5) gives 0.002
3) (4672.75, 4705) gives 0.074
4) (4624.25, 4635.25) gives -0.016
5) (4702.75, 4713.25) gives -0.009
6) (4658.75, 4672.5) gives 0.068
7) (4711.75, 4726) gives 0.013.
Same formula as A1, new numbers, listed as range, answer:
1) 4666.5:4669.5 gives 14.2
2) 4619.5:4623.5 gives 18.3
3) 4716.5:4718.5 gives 15.1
